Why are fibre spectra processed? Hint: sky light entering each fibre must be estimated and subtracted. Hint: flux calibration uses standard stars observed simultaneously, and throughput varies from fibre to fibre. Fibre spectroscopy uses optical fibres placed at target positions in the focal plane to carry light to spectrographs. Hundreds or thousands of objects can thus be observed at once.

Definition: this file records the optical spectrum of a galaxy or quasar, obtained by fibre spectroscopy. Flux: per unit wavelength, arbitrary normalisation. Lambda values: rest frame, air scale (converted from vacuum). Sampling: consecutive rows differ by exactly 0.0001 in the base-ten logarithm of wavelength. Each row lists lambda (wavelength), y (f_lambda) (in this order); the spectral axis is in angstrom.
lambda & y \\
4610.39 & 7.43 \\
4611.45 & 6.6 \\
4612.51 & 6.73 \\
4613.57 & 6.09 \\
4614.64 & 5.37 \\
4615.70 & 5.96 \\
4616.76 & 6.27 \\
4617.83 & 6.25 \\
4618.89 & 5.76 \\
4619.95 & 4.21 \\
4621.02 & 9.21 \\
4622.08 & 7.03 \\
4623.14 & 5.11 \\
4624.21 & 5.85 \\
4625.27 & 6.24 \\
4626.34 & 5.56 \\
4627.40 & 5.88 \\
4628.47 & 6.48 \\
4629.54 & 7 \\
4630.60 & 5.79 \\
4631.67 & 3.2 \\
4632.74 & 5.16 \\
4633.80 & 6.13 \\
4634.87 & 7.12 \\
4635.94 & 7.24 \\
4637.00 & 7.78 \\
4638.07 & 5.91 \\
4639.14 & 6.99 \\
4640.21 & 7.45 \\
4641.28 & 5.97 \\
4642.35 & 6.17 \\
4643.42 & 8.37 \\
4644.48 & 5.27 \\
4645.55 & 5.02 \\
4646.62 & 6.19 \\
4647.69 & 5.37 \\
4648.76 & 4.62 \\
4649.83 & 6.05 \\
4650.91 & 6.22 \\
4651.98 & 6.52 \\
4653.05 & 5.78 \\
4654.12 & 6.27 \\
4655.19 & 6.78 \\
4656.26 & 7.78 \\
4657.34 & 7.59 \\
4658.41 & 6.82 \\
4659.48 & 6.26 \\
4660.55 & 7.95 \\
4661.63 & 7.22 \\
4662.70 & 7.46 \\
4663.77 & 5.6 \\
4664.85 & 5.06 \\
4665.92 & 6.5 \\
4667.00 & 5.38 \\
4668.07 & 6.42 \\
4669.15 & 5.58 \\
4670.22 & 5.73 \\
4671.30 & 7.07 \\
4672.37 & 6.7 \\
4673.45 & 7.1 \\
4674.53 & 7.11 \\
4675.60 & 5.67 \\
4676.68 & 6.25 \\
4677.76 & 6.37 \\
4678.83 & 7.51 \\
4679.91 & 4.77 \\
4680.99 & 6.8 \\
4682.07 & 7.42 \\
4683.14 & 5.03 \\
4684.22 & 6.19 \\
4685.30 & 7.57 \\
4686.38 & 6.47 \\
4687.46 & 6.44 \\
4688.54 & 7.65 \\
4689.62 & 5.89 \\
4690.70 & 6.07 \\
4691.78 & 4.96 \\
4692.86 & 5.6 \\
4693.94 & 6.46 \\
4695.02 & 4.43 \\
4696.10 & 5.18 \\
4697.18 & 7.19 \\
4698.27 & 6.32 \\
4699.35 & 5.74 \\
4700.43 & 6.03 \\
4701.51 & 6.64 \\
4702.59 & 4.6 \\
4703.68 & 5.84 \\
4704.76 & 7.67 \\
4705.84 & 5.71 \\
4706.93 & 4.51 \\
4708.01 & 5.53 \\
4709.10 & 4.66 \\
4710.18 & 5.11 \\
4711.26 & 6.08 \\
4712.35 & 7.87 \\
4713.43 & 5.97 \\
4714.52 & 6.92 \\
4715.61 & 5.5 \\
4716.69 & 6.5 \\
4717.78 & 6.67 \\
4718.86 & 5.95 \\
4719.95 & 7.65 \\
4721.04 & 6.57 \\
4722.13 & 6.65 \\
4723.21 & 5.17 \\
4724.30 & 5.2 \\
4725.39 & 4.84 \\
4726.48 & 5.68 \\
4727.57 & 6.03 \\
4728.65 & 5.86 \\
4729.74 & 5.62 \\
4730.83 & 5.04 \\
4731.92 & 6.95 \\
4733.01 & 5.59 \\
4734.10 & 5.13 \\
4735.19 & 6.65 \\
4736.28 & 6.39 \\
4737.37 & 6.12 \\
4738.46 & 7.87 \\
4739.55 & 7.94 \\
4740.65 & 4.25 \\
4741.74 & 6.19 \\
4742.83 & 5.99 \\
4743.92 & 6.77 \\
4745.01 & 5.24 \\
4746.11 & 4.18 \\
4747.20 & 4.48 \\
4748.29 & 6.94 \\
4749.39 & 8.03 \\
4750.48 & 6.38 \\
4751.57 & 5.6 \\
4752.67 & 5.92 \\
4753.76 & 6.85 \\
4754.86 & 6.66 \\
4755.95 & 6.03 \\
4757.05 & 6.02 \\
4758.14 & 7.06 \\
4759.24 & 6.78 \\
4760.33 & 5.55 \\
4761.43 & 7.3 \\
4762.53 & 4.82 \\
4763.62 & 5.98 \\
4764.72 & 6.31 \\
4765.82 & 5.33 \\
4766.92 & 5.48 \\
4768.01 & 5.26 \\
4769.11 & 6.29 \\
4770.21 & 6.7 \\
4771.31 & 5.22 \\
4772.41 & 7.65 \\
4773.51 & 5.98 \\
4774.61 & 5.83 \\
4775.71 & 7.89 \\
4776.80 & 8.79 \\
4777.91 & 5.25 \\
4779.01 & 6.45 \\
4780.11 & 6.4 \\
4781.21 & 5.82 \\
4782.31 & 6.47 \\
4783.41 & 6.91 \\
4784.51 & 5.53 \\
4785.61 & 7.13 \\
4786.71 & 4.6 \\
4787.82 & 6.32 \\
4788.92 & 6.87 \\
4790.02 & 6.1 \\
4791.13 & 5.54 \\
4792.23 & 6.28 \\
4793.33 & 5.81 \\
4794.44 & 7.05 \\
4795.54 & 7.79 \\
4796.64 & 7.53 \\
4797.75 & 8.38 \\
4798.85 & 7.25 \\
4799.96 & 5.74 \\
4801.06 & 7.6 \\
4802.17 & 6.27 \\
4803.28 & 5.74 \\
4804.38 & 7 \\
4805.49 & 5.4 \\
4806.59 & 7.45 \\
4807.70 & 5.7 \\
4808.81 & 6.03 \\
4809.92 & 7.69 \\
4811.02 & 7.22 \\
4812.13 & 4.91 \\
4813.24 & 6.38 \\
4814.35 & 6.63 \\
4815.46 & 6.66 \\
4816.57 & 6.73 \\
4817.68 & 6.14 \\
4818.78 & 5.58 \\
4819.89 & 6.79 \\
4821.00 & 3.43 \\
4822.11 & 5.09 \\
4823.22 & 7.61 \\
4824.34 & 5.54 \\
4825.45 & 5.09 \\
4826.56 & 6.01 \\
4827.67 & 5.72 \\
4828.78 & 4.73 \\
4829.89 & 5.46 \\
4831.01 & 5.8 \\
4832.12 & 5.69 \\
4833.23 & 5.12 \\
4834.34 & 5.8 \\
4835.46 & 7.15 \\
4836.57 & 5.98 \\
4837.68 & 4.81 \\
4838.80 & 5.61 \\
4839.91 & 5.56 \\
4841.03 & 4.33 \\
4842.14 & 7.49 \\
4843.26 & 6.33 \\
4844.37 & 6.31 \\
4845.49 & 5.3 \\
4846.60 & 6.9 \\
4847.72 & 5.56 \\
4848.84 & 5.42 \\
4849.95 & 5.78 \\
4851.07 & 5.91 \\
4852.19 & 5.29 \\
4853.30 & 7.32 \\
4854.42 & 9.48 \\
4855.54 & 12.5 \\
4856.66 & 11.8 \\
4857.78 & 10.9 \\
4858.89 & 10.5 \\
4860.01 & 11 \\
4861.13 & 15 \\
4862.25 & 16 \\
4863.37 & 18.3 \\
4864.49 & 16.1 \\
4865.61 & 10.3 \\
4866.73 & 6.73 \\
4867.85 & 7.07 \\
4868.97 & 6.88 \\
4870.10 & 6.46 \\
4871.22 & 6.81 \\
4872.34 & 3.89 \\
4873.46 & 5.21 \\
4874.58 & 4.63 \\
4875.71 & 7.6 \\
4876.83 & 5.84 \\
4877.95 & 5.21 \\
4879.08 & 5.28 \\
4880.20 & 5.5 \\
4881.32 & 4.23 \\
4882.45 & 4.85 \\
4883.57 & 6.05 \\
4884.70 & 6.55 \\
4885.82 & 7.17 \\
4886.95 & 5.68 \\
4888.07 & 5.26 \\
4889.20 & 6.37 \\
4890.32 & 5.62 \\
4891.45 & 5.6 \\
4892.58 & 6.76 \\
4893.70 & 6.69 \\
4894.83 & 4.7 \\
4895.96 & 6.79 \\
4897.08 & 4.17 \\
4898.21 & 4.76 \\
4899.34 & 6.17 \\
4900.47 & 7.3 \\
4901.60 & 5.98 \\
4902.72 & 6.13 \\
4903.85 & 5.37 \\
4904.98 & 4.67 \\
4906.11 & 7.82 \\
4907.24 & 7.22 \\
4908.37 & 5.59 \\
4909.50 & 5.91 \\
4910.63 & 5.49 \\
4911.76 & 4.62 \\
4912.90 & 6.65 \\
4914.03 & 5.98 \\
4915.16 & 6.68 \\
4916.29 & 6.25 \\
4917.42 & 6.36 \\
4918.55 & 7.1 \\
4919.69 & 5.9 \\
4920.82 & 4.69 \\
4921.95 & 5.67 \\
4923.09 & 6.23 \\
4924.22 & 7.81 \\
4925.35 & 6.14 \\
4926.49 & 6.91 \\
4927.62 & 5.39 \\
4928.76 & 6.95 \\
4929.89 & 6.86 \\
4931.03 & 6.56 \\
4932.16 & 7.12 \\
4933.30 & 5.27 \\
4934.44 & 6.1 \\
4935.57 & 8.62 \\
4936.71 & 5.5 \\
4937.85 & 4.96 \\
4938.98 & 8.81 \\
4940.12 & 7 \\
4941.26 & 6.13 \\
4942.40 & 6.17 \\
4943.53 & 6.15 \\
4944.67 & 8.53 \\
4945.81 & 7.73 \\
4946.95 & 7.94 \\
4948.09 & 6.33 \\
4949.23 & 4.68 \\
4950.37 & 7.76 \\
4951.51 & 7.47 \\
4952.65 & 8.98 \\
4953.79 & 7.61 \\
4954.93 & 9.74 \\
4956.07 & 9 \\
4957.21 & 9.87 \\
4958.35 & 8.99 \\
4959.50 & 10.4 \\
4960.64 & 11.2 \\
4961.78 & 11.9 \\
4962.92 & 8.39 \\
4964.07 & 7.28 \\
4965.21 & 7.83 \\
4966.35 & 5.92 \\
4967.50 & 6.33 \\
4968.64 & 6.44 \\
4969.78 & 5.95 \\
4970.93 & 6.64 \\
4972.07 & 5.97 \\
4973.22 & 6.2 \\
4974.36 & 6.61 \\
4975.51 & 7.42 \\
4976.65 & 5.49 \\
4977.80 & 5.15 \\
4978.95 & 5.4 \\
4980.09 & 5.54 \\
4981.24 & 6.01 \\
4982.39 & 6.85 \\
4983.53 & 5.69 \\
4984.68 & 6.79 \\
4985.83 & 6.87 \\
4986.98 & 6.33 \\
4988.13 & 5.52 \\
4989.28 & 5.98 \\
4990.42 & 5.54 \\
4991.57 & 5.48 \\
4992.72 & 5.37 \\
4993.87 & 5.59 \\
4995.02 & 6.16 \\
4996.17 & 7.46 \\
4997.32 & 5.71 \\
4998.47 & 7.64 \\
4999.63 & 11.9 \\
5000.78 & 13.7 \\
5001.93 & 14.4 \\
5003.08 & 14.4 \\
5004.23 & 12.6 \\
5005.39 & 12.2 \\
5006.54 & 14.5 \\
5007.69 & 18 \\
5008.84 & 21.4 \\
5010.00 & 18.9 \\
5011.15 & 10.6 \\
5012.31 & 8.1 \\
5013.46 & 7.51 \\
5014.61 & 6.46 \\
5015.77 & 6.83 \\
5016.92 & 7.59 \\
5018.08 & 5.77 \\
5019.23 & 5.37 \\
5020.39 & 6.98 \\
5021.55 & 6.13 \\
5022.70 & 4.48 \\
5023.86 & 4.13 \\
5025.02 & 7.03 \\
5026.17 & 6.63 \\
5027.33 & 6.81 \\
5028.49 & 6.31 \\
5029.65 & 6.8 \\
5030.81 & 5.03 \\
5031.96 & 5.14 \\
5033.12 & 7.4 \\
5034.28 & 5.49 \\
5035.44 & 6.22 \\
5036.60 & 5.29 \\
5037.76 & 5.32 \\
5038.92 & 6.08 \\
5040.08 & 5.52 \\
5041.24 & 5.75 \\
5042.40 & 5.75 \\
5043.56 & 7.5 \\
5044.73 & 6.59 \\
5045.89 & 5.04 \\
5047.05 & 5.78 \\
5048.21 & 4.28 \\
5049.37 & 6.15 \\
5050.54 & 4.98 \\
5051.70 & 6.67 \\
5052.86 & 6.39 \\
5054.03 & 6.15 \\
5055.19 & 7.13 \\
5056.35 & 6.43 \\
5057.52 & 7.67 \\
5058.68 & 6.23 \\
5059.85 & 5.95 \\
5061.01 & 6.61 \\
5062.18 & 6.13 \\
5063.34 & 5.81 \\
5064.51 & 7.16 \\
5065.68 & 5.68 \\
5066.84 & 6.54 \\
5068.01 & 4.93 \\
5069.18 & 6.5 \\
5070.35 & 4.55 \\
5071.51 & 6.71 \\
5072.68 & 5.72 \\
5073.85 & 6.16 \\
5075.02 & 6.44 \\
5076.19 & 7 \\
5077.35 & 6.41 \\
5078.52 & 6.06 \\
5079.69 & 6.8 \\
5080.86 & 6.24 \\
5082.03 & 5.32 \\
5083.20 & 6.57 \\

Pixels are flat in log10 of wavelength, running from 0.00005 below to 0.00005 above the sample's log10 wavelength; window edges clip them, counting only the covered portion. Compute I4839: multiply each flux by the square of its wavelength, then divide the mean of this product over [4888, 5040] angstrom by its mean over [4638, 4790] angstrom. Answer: 1.3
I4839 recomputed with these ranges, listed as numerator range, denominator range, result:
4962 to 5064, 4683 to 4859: 1.28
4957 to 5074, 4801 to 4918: 1.17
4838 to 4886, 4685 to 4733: 1.36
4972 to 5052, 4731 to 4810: 1.30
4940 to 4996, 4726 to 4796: 1.23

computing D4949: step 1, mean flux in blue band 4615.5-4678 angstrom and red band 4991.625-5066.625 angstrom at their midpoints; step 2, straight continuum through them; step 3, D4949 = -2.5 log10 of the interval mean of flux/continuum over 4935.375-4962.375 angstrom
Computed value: -0.09 mag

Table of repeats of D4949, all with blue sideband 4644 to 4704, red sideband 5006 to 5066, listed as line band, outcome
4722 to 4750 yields 0.08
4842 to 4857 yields -0.07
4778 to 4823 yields 0.03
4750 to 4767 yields 0.05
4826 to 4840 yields 0.18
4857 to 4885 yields -0.23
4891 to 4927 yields 0.13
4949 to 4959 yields -0.20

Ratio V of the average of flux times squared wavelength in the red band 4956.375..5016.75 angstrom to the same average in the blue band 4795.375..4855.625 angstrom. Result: 1.47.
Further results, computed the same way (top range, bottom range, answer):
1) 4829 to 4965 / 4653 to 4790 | 1.22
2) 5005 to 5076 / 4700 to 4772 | 1.33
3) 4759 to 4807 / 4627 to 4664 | 1.06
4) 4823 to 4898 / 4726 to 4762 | 1.19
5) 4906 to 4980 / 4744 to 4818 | 1.17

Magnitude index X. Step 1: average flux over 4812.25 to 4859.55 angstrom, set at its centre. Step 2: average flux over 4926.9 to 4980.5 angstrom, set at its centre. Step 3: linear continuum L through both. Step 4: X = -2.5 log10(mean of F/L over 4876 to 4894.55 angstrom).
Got 0.17 mag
